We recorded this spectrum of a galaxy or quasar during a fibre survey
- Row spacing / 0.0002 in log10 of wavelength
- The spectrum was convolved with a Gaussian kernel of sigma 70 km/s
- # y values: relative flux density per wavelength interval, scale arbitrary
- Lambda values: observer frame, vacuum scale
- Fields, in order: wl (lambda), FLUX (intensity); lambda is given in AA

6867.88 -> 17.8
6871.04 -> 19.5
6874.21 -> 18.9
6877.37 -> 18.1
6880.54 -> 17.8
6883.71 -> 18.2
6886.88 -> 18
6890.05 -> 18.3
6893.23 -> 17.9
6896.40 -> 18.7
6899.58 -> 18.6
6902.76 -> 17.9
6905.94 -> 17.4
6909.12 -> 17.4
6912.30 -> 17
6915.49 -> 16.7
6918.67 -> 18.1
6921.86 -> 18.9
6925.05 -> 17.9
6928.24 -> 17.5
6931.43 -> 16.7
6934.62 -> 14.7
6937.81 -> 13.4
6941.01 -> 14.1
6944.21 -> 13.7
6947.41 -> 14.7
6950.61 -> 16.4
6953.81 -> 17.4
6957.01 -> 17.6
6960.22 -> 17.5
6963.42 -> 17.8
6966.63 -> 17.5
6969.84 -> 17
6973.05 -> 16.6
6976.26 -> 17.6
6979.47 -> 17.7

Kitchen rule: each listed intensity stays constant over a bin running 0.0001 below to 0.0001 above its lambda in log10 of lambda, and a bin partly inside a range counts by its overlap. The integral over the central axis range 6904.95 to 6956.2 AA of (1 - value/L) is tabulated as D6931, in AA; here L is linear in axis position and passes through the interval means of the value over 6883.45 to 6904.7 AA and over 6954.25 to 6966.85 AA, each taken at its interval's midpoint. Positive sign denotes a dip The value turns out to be 4.3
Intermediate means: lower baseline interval 18.2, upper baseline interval 17.6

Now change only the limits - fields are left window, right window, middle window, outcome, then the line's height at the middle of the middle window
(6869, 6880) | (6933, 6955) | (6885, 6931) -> -2.8 AA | 16.9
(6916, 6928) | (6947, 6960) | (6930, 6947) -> 2.8 AA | 17.4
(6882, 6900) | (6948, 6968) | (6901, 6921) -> 0.5 AA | 18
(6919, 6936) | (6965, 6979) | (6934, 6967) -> 2.6 AA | 17.2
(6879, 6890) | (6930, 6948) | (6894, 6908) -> -0.9 AA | 17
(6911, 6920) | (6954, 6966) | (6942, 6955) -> 1.5 AA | 17.5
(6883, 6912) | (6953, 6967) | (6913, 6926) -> 0.0 AA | 17.8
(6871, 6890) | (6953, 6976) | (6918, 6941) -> 1.6 AA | 17.8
